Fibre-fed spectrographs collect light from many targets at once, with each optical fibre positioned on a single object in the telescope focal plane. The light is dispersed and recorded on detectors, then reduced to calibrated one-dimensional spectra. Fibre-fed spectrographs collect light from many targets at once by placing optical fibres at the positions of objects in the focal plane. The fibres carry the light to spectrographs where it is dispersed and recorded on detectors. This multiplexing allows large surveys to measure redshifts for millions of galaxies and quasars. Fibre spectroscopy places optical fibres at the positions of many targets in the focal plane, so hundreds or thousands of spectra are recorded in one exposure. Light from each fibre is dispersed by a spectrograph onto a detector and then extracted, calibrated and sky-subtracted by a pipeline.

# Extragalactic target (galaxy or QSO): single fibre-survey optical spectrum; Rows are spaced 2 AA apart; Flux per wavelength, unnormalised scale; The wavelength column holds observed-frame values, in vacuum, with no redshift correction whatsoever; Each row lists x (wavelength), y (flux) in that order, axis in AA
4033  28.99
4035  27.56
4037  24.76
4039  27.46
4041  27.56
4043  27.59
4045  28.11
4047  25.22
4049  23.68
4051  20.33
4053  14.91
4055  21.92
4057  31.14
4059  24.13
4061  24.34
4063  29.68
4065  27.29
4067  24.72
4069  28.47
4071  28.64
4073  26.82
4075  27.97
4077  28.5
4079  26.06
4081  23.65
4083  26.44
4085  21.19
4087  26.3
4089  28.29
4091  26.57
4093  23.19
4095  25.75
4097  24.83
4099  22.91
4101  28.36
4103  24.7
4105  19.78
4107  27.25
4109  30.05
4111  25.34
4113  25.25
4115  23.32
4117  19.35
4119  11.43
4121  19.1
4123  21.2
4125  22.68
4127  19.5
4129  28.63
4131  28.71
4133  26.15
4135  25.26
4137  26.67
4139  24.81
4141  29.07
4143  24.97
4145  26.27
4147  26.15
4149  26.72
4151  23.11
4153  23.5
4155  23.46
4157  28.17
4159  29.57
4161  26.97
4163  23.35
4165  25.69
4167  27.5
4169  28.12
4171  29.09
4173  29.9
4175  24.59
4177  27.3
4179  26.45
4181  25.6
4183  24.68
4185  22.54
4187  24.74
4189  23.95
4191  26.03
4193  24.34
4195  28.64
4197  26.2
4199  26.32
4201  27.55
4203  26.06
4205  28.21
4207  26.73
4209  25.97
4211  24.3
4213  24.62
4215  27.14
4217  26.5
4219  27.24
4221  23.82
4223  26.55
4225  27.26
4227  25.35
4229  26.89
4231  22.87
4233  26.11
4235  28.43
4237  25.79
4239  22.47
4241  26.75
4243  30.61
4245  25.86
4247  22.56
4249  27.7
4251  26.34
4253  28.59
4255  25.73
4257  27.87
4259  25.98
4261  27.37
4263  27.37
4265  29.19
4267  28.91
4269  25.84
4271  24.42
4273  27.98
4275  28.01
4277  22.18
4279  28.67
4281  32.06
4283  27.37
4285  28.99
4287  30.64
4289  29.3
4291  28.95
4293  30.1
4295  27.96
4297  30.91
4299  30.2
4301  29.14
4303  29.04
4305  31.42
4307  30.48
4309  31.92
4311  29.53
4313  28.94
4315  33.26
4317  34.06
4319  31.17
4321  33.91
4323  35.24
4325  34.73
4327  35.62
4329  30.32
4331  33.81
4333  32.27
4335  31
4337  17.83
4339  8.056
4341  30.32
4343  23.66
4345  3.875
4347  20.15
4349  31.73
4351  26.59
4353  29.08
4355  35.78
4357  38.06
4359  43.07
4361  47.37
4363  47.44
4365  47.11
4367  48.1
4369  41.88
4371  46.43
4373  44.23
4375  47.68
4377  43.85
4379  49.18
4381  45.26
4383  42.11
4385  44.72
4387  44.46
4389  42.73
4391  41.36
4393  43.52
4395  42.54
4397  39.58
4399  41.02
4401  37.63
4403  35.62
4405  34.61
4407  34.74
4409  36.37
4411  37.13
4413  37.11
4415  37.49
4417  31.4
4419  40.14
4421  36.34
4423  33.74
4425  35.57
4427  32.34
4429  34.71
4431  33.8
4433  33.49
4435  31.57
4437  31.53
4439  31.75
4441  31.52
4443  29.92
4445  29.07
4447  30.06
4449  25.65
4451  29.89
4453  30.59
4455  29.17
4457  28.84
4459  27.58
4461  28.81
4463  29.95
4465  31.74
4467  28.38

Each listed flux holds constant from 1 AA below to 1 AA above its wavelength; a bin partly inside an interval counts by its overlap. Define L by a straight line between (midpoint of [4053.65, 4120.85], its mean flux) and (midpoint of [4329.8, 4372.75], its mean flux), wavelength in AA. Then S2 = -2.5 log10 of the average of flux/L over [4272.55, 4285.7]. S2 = 0.104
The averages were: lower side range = 25.1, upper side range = 32.7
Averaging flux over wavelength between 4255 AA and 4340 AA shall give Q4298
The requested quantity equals 29.1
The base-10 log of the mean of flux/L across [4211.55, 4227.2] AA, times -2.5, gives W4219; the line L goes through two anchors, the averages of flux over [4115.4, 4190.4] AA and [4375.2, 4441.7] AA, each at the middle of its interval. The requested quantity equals 0.093 mag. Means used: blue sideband 25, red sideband 38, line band 26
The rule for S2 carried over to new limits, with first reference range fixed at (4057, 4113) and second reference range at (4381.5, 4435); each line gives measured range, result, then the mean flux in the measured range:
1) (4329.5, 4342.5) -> 0.34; 25.7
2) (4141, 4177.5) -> 0.09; 26.4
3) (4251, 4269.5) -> 0.18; 27.4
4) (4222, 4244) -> 0.19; 26.3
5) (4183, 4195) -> 0.20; 24.7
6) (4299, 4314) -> 0.14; 30.1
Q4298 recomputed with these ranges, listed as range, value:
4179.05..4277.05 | 26.2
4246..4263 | 26.6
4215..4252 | 26.1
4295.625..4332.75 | 31.8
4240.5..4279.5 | 26.9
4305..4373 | 32.7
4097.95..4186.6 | 25.1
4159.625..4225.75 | 26.2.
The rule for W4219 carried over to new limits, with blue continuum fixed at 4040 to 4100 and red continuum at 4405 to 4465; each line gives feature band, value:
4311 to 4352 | 0.10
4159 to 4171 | 0.02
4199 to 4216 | 0.07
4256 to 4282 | 0.07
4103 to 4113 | 0.03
